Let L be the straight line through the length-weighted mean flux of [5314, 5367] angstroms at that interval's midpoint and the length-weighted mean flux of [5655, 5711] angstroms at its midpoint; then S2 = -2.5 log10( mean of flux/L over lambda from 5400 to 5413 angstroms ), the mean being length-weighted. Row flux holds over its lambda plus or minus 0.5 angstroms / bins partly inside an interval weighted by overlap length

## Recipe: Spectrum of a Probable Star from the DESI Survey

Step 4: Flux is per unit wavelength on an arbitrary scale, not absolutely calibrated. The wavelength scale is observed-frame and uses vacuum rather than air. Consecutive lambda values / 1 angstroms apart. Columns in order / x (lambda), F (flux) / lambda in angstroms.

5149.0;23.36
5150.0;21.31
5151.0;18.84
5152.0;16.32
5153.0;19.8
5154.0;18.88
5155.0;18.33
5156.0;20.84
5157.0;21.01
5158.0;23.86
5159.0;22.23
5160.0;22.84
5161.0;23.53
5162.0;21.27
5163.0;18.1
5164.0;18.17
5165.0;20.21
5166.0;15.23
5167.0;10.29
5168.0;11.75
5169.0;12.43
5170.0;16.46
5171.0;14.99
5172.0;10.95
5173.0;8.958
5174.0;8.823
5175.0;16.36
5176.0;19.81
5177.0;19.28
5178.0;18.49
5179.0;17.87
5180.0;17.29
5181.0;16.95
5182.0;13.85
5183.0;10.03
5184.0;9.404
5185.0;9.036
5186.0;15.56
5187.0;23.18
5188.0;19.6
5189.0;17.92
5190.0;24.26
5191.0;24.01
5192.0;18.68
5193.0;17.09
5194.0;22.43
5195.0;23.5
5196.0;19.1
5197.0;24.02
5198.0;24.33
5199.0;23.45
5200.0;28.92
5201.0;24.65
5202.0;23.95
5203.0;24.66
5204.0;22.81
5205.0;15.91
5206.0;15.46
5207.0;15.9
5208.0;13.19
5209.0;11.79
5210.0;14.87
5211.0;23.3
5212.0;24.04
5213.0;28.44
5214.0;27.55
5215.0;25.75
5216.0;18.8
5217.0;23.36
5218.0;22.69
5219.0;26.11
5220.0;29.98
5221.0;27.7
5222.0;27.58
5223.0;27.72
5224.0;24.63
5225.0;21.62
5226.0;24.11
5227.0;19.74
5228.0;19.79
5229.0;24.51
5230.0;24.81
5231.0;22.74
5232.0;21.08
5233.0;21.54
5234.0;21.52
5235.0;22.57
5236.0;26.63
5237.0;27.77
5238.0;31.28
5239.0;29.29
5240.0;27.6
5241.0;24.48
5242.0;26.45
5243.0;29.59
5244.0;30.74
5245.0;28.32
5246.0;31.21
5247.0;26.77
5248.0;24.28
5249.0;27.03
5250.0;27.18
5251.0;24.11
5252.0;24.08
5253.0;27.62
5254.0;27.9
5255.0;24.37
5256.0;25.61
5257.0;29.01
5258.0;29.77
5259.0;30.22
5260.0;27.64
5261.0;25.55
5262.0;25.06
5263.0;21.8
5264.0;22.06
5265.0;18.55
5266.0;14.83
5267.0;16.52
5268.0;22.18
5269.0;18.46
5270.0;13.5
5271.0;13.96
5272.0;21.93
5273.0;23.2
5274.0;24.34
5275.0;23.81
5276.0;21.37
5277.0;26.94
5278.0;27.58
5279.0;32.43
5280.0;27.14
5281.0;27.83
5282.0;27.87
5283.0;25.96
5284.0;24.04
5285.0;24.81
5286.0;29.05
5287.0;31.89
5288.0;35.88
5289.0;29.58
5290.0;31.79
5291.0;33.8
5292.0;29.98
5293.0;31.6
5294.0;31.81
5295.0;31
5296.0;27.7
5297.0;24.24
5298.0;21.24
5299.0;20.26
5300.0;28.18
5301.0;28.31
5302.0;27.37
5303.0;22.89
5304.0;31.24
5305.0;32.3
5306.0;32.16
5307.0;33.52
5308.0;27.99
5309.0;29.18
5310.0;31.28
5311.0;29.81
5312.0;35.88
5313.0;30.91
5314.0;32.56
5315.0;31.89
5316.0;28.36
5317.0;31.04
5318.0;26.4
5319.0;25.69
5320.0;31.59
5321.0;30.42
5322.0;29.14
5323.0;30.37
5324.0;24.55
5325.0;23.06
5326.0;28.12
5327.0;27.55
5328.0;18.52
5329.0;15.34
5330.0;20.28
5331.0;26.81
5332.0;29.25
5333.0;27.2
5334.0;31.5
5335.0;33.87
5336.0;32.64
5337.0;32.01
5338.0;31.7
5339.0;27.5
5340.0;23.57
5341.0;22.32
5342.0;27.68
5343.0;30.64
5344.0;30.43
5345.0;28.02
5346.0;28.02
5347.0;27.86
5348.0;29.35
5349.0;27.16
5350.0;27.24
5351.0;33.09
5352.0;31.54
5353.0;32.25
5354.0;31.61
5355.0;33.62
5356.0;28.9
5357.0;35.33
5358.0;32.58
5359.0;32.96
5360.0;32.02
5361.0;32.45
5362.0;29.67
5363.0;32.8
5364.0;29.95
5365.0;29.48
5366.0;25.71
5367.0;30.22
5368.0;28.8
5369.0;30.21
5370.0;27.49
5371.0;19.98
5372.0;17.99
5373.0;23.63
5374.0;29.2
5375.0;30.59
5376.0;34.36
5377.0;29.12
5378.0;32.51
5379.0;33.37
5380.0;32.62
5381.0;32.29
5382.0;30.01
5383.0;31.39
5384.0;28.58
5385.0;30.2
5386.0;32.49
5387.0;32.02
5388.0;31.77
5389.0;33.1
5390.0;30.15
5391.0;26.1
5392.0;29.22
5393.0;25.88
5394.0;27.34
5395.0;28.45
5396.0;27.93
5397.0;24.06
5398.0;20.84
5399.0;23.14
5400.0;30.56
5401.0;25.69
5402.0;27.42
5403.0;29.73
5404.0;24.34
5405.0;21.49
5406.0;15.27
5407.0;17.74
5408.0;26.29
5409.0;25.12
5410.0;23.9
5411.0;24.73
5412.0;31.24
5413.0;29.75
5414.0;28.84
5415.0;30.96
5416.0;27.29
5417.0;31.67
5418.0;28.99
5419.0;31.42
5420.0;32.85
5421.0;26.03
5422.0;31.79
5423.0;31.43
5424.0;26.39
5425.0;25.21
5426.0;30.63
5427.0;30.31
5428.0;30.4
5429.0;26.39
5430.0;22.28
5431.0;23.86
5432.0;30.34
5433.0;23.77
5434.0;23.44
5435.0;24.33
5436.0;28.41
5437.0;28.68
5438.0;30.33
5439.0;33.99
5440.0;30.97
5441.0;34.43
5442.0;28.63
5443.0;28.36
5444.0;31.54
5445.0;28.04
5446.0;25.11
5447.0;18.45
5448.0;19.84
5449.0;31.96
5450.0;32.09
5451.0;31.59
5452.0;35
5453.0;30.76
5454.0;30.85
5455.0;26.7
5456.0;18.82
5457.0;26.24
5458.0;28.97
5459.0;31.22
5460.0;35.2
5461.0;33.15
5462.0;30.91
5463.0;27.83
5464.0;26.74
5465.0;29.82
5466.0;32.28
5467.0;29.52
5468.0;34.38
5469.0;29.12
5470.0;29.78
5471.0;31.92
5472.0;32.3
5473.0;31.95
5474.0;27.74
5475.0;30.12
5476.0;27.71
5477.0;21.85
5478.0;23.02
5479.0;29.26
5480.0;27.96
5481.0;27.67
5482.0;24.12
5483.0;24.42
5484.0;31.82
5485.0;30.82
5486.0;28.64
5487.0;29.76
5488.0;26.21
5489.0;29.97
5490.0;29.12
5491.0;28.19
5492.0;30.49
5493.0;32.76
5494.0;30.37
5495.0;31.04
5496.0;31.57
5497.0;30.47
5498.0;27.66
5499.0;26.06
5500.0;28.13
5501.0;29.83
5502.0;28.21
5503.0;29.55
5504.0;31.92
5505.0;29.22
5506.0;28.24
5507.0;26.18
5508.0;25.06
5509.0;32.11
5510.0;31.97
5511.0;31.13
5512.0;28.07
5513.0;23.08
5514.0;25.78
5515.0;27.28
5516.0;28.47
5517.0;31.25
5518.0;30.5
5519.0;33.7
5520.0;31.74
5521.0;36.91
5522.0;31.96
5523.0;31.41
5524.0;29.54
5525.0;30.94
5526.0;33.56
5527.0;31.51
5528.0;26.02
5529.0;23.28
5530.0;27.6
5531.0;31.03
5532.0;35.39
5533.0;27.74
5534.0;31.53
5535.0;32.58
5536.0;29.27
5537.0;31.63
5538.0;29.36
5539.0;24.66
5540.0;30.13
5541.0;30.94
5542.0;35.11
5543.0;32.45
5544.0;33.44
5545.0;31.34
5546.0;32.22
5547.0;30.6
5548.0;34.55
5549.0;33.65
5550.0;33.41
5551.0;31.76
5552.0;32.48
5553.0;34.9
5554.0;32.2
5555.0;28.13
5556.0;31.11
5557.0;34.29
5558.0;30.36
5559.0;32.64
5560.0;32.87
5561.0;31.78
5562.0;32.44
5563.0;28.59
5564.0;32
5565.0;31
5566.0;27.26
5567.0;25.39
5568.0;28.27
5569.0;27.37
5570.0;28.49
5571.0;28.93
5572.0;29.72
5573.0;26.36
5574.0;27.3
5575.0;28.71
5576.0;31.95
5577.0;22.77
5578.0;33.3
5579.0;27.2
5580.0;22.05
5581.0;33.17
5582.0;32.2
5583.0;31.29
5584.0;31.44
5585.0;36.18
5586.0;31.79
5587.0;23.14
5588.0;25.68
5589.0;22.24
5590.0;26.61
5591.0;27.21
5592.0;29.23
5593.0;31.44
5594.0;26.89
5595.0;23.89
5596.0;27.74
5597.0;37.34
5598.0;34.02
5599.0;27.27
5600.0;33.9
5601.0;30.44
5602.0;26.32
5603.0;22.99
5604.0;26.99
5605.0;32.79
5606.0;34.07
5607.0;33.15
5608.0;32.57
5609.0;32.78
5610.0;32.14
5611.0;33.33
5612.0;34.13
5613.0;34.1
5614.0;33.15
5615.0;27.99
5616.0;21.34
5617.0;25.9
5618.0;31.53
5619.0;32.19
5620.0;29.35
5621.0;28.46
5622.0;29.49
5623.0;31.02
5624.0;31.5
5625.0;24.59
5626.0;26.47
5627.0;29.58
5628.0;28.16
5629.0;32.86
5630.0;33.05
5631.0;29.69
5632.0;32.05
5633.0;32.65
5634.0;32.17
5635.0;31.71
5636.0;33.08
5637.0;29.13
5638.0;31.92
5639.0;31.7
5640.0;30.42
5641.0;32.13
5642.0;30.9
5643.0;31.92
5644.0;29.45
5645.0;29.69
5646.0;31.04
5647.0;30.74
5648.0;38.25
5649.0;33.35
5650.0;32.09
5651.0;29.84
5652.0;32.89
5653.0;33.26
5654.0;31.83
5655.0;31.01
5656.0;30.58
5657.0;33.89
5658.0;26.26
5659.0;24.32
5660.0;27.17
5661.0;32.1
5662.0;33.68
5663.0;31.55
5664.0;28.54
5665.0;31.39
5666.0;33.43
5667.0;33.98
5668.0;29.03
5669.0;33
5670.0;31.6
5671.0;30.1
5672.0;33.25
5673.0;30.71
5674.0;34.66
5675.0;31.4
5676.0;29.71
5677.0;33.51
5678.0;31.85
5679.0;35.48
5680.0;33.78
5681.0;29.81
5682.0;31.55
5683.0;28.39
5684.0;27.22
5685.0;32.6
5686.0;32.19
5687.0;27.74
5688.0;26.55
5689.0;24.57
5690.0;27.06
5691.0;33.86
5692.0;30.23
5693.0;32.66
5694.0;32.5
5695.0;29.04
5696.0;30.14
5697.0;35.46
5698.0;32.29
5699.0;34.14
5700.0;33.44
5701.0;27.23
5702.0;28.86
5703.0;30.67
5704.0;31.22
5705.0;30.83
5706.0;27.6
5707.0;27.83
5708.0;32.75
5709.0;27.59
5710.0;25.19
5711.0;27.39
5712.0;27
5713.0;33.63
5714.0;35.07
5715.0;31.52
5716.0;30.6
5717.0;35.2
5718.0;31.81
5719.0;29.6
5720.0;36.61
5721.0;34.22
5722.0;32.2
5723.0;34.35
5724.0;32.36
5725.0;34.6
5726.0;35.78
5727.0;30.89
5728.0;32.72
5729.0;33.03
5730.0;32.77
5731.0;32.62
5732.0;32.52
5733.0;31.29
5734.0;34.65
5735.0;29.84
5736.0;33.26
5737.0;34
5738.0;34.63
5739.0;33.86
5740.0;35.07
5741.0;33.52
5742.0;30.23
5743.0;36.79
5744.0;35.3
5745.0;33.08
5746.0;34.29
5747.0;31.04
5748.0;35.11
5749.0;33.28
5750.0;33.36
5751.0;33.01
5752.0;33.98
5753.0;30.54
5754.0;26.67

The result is 0.18 mag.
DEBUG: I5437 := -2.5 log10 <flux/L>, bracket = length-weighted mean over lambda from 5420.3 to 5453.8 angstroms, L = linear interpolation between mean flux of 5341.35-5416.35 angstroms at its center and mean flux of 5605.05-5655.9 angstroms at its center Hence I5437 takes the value 0.031 mag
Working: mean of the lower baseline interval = 28.6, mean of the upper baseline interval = 31.1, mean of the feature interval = 28.4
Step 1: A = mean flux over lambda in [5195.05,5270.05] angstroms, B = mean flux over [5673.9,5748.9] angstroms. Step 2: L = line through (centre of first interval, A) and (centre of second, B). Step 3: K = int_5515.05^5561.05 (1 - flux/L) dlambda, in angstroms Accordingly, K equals -3.7 angstroms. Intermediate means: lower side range 24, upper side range 31.8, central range 31.3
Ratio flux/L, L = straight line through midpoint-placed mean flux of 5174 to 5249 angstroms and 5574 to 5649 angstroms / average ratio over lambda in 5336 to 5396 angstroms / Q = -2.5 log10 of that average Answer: -0.17 mag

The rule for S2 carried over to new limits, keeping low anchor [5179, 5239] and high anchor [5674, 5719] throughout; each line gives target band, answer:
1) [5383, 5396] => -0.185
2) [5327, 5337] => -0.112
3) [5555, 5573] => -0.066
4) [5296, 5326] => -0.215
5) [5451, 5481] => -0.115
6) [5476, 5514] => -0.061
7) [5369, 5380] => -0.142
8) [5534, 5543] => -0.107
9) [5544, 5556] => -0.156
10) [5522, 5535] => -0.097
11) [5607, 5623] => -0.054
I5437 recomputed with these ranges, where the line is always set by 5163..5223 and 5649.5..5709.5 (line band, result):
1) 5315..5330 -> -0.18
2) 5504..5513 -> -0.08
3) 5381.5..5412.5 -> -0.12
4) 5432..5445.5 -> -0.15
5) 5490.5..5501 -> -0.12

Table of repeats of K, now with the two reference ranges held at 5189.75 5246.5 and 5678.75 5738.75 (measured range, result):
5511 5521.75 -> -0.5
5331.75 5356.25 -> -3.8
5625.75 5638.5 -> -0.4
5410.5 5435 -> -1.3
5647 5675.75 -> -0.8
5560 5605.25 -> 0.7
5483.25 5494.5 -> -0.7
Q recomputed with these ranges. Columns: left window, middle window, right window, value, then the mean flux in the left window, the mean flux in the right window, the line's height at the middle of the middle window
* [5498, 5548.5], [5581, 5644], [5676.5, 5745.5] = 0.02 mag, 30.1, 31.7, 30.8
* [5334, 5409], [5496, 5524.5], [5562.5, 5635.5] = -0.01 mag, 28.7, 29.6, 29.3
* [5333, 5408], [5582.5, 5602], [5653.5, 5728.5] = 0.04 mag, 28.8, 31.1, 30.4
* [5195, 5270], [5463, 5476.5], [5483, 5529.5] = -0.05 mag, 24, 29.5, 28.8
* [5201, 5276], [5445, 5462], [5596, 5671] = -0.04 mag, 23.7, 30.9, 27.6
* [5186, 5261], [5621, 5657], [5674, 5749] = -0.02 mag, 24.1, 31.8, 30.6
